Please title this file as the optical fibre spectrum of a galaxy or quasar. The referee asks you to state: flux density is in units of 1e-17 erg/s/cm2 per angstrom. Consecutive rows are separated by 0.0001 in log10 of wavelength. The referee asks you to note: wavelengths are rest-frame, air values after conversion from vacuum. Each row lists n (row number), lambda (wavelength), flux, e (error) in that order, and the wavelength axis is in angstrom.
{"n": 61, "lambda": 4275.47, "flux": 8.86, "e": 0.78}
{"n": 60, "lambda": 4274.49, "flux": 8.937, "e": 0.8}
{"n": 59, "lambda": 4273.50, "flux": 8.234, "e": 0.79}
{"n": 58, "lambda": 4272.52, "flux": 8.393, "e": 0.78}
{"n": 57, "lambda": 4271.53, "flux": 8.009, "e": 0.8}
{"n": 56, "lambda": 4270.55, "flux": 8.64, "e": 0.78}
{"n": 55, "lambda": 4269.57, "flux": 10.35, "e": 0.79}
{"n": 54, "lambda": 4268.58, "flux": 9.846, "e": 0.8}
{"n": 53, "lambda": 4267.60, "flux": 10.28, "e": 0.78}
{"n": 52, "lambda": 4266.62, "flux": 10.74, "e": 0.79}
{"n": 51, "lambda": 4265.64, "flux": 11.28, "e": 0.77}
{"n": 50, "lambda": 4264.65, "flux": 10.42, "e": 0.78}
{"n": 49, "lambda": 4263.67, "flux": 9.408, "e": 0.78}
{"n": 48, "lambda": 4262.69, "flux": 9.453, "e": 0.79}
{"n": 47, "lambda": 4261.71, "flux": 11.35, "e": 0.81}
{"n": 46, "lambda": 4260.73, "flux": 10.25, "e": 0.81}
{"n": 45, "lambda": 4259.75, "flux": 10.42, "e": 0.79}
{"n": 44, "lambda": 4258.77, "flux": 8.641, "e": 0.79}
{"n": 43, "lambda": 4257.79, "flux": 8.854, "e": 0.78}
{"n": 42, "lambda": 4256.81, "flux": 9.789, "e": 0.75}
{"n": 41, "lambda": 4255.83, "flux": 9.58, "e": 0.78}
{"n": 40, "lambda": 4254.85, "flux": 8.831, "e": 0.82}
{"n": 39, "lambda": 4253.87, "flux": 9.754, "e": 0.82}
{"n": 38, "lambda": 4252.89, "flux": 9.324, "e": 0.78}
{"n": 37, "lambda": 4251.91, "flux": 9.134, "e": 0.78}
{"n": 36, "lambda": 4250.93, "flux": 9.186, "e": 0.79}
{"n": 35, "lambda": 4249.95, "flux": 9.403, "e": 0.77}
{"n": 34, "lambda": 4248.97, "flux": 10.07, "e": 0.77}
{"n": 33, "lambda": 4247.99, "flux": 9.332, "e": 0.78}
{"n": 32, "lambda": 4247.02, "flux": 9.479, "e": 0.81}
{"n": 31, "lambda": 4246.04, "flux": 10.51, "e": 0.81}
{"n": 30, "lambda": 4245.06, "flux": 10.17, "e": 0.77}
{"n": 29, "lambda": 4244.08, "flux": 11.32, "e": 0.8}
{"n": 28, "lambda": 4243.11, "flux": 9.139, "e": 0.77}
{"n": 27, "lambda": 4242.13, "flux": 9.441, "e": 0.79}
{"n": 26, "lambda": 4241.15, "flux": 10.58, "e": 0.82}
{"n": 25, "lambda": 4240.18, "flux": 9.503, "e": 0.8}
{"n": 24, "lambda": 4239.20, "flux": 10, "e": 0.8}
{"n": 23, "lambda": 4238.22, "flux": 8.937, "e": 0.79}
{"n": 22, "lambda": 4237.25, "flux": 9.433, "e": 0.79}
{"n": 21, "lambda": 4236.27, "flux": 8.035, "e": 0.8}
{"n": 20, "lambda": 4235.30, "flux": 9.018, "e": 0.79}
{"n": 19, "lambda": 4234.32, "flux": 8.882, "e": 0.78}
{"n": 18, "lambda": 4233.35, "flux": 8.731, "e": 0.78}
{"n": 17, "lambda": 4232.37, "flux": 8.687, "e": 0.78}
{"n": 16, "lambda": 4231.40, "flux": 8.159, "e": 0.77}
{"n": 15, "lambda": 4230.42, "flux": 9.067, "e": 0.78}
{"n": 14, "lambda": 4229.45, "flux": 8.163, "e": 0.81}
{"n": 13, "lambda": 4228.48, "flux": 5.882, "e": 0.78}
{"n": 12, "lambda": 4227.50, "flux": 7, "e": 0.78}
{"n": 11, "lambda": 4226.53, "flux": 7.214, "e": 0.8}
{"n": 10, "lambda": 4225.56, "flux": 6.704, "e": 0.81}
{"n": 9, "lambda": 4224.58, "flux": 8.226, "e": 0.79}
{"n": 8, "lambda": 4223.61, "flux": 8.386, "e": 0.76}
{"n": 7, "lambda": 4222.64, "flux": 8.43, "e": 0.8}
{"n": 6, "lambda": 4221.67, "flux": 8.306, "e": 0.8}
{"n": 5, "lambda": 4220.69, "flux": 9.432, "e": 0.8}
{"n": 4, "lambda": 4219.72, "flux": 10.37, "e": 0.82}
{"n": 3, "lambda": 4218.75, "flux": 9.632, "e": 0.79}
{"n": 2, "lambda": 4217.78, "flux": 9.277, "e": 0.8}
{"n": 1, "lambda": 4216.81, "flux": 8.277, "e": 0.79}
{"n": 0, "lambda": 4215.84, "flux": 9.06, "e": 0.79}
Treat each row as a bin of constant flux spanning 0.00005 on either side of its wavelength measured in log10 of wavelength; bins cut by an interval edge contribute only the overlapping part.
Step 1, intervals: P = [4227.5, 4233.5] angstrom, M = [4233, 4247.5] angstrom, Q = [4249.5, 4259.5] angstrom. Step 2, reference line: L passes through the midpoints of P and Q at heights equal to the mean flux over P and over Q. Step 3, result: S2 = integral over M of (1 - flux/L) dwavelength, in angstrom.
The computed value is -1.77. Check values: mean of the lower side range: 7.98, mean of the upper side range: 9.27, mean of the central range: 9.55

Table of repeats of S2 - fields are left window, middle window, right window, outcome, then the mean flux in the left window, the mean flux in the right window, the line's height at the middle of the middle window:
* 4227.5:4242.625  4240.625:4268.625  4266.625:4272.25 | -2.1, 8.77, 9.5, 9.18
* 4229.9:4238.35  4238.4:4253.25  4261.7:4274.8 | -1.2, 8.77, 9.61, 9.06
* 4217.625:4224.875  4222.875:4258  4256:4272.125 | 1.5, 9.02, 9.84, 9.39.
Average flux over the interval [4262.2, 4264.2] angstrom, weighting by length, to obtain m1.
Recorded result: 9.47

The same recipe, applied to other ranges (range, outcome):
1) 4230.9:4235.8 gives 8.69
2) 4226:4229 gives 6.72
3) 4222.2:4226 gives 7.94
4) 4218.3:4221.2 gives 9.79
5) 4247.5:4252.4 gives 9.43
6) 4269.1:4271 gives 9.52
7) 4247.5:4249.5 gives 9.72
